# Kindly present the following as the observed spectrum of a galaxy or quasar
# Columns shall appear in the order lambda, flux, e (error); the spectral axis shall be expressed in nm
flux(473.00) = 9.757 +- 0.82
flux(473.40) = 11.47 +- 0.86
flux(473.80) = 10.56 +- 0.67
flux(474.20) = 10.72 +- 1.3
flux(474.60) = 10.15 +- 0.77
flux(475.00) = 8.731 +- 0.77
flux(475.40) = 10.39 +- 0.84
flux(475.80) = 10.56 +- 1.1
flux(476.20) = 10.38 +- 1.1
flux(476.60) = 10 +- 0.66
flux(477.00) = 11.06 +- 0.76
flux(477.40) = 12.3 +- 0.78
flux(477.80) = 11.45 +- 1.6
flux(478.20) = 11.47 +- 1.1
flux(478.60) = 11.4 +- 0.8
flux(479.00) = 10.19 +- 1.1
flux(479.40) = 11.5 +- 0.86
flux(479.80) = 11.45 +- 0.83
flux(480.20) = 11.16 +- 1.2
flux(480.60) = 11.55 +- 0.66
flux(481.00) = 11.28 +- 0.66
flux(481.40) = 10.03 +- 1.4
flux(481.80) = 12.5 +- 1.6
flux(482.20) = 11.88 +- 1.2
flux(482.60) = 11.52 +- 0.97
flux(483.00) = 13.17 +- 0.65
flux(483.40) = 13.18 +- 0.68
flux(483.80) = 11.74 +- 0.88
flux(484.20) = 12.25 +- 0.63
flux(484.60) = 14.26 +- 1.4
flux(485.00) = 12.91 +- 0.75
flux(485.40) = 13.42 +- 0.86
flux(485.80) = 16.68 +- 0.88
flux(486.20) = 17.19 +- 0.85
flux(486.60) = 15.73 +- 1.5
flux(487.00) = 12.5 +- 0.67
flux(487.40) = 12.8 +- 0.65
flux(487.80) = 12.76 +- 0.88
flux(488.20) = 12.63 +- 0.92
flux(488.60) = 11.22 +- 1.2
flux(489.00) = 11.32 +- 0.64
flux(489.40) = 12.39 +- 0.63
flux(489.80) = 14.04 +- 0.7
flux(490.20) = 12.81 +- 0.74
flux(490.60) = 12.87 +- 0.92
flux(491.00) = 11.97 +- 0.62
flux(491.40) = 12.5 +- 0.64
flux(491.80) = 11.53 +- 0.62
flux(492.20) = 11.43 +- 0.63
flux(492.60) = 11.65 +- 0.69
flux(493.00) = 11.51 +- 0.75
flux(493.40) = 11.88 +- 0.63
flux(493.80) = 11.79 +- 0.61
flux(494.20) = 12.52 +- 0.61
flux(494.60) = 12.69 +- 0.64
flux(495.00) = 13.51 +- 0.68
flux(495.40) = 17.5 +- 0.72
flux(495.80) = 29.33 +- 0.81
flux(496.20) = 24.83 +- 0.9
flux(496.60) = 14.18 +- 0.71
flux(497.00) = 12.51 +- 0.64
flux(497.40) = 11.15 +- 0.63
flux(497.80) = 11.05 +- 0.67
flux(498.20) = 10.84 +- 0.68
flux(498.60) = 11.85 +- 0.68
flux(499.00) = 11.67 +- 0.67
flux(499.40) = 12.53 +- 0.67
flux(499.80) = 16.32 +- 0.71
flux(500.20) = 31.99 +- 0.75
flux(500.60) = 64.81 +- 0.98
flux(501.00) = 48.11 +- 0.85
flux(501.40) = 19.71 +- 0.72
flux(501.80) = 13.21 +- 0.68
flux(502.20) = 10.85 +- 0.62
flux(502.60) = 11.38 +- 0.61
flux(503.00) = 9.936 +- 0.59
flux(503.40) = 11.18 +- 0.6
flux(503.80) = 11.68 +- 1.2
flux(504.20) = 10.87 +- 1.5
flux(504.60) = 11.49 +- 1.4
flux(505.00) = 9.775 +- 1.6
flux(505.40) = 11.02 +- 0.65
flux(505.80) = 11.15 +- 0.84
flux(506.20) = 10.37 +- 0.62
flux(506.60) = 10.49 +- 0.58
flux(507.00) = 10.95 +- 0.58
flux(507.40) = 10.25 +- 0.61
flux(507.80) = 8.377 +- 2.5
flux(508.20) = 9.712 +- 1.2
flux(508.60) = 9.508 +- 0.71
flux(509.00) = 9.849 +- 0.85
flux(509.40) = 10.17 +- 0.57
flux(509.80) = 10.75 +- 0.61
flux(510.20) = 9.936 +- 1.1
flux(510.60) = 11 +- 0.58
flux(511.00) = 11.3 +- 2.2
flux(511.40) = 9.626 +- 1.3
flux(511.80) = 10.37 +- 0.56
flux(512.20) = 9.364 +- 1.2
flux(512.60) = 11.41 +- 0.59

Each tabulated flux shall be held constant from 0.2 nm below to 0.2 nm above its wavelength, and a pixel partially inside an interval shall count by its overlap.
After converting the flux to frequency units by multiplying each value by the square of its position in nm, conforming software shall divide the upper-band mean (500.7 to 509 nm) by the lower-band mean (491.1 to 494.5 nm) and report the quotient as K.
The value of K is 1.2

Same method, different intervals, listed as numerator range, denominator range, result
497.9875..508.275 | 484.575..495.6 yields 1.28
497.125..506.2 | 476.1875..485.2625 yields 1.55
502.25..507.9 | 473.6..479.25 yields 1.12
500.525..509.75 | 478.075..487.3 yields 1.23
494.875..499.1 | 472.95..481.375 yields 1.54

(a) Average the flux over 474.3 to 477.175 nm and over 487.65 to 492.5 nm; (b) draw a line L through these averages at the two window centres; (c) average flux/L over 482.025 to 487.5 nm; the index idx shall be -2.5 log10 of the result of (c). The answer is -0.18 mag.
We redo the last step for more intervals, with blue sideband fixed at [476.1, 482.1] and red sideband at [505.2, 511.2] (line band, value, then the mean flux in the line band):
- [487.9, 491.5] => -0.14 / 12.4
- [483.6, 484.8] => -0.16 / 12.8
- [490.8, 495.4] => -0.15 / 12.3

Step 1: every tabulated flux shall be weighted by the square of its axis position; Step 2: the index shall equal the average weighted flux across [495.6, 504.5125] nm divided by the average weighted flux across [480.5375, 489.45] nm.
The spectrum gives 1.5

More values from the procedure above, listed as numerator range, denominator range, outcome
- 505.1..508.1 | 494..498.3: 0.69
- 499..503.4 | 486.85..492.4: 1.93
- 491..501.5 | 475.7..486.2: 1.59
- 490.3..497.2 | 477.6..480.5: 1.36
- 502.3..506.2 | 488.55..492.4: 0.94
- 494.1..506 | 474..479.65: 1.74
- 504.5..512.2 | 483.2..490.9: 0.84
